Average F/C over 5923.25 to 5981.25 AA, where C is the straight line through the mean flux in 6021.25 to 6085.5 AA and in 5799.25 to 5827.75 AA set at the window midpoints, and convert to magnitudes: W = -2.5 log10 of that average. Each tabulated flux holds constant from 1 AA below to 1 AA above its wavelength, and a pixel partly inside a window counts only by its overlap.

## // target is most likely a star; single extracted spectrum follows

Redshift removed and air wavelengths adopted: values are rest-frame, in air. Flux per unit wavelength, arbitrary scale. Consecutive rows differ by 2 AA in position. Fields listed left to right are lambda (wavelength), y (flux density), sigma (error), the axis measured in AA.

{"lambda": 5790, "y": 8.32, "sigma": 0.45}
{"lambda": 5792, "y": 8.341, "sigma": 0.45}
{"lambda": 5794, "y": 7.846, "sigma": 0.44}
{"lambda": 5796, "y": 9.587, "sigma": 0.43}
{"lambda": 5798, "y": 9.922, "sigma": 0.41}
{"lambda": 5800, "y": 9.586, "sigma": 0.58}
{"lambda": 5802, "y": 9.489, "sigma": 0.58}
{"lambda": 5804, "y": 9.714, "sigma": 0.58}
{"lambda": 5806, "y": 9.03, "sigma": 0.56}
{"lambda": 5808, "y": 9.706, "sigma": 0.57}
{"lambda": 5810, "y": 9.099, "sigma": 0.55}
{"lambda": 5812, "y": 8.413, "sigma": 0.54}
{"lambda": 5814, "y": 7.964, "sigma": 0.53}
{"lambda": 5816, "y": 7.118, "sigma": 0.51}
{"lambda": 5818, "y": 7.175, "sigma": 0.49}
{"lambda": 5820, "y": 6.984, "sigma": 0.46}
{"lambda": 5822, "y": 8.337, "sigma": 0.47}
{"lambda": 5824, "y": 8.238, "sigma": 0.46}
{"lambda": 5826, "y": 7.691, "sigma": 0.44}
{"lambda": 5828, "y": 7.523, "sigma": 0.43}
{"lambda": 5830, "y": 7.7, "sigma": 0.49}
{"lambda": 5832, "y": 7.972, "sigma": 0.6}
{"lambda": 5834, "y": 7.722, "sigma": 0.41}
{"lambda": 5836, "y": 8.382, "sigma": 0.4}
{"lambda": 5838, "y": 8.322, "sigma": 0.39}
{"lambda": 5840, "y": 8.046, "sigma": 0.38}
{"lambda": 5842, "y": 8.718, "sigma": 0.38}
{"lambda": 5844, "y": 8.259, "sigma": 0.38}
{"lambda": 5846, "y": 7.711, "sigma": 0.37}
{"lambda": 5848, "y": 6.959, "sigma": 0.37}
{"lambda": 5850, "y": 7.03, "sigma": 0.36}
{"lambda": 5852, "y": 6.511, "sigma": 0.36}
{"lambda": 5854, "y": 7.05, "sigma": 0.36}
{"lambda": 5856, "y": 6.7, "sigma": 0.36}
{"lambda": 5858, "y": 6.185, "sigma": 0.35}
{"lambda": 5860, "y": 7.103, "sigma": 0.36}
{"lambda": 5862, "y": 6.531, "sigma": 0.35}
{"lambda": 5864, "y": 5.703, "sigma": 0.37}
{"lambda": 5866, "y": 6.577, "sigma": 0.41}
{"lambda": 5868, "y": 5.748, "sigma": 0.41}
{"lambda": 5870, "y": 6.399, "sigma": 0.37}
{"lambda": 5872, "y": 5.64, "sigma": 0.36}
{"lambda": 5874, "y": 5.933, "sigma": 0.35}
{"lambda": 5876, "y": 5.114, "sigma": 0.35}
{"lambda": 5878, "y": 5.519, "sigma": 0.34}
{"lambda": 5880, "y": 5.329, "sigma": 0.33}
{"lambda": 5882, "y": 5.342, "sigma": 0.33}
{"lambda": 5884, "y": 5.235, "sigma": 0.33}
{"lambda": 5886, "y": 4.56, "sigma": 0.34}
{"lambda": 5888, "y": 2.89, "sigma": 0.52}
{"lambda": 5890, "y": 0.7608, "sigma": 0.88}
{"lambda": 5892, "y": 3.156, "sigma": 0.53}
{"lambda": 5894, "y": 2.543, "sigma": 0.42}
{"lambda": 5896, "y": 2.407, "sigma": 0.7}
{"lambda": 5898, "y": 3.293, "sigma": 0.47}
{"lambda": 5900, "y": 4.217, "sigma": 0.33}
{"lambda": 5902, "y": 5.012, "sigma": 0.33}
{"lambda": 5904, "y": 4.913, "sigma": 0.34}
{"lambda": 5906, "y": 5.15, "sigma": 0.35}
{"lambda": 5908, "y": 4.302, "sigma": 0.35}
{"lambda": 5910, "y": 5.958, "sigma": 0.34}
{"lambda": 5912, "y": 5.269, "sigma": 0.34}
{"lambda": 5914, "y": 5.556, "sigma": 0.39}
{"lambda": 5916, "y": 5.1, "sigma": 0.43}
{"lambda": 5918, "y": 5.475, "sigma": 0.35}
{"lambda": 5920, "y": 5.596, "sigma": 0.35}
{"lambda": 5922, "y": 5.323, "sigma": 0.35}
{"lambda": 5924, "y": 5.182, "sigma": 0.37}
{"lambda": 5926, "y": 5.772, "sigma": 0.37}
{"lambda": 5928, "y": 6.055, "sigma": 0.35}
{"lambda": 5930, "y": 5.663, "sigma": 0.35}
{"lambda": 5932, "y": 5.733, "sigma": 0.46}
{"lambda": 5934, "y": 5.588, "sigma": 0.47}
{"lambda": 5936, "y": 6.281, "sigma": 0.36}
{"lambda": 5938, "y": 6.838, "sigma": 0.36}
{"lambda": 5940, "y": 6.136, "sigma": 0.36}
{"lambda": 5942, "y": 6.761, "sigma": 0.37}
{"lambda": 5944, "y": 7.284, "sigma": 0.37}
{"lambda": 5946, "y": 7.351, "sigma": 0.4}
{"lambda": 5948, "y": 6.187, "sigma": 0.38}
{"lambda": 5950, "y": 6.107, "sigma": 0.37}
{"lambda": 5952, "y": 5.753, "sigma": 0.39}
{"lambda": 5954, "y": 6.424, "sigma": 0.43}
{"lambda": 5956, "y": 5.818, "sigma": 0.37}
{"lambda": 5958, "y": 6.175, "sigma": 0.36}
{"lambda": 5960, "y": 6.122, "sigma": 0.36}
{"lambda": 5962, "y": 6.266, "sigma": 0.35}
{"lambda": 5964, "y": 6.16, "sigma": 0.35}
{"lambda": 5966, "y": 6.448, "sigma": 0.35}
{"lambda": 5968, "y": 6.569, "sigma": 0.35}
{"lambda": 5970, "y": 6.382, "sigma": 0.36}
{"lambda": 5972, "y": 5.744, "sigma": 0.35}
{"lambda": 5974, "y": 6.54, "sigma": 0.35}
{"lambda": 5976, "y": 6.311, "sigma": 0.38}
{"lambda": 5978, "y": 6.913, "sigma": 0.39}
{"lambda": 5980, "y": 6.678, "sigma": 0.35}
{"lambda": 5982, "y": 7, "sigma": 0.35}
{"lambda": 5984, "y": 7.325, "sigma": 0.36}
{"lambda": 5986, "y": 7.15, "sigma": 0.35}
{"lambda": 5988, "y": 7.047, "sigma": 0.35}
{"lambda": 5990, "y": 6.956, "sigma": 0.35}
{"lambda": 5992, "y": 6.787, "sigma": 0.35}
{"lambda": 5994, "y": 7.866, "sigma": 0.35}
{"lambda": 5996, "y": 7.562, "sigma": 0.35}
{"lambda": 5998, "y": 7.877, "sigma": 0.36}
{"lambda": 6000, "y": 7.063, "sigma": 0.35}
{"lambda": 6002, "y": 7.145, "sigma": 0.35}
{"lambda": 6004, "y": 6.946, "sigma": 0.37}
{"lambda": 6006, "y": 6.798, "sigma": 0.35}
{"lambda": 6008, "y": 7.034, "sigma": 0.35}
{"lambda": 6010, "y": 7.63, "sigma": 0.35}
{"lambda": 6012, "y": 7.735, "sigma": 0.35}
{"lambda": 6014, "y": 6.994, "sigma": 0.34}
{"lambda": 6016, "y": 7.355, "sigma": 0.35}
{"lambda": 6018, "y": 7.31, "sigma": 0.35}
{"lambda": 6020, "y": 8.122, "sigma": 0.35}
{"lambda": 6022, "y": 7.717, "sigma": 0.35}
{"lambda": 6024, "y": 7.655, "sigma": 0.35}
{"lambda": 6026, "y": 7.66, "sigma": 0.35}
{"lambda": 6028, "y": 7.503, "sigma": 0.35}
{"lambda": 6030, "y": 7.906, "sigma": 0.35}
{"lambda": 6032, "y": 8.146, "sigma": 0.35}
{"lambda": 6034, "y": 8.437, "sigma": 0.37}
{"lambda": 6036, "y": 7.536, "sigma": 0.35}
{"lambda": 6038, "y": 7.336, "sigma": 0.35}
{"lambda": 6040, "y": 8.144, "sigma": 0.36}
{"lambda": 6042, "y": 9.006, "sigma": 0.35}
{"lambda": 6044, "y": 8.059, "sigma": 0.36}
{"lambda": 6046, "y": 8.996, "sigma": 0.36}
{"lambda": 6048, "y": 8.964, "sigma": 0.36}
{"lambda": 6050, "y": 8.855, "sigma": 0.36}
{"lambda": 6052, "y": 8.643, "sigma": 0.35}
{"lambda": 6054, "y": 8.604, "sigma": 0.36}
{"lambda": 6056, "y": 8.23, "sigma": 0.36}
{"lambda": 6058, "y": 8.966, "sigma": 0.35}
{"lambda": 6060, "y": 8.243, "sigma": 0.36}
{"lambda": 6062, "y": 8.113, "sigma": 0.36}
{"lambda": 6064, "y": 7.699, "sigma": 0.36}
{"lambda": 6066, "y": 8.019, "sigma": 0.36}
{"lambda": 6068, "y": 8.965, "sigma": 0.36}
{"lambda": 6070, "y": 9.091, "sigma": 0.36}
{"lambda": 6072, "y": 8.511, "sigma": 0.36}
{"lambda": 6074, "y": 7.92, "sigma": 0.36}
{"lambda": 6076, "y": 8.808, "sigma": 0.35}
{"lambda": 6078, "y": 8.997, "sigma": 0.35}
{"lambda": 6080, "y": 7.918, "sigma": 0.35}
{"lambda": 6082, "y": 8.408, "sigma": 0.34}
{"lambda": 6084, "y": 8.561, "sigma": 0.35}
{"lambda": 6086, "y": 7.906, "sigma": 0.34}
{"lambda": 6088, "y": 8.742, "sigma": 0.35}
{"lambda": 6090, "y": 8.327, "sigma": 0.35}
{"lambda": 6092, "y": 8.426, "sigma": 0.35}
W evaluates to 0.31 mag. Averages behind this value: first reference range 8.43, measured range 6.26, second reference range 8.3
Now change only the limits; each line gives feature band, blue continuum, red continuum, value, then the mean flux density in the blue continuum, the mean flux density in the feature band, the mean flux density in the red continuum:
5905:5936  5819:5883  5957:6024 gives 0.26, 6.97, 5.47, 6.97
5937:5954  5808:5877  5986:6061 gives 0.16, 7.29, 6.54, 7.8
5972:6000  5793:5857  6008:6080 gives 0.16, 8.14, 7.03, 8.15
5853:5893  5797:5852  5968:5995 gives 0.41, 8.22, 5.37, 6.81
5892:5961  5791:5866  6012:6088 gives 0.42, 7.94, 5.48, 8.2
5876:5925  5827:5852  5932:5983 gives 0.48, 7.81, 4.52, 6.38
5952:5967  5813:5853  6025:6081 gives 0.29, 7.72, 6.17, 8.33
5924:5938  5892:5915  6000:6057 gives -0.15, 4.37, 5.87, 7.86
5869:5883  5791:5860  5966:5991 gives 0.33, 8.07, 5.61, 6.71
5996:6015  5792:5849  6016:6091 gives 0.14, 8.33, 7.26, 8.26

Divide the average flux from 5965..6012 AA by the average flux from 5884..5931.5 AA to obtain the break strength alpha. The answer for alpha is 1.53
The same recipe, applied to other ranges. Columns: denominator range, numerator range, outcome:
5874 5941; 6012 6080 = 1.67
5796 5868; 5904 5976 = 0.76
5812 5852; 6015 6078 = 1.06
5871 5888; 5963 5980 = 1.23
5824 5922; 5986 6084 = 1.35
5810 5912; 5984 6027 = 1.19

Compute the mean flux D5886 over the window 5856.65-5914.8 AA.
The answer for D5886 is 4.92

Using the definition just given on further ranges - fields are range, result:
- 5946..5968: 6.22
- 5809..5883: 7.1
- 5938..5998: 6.64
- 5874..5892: 4.37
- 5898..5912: 4.83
